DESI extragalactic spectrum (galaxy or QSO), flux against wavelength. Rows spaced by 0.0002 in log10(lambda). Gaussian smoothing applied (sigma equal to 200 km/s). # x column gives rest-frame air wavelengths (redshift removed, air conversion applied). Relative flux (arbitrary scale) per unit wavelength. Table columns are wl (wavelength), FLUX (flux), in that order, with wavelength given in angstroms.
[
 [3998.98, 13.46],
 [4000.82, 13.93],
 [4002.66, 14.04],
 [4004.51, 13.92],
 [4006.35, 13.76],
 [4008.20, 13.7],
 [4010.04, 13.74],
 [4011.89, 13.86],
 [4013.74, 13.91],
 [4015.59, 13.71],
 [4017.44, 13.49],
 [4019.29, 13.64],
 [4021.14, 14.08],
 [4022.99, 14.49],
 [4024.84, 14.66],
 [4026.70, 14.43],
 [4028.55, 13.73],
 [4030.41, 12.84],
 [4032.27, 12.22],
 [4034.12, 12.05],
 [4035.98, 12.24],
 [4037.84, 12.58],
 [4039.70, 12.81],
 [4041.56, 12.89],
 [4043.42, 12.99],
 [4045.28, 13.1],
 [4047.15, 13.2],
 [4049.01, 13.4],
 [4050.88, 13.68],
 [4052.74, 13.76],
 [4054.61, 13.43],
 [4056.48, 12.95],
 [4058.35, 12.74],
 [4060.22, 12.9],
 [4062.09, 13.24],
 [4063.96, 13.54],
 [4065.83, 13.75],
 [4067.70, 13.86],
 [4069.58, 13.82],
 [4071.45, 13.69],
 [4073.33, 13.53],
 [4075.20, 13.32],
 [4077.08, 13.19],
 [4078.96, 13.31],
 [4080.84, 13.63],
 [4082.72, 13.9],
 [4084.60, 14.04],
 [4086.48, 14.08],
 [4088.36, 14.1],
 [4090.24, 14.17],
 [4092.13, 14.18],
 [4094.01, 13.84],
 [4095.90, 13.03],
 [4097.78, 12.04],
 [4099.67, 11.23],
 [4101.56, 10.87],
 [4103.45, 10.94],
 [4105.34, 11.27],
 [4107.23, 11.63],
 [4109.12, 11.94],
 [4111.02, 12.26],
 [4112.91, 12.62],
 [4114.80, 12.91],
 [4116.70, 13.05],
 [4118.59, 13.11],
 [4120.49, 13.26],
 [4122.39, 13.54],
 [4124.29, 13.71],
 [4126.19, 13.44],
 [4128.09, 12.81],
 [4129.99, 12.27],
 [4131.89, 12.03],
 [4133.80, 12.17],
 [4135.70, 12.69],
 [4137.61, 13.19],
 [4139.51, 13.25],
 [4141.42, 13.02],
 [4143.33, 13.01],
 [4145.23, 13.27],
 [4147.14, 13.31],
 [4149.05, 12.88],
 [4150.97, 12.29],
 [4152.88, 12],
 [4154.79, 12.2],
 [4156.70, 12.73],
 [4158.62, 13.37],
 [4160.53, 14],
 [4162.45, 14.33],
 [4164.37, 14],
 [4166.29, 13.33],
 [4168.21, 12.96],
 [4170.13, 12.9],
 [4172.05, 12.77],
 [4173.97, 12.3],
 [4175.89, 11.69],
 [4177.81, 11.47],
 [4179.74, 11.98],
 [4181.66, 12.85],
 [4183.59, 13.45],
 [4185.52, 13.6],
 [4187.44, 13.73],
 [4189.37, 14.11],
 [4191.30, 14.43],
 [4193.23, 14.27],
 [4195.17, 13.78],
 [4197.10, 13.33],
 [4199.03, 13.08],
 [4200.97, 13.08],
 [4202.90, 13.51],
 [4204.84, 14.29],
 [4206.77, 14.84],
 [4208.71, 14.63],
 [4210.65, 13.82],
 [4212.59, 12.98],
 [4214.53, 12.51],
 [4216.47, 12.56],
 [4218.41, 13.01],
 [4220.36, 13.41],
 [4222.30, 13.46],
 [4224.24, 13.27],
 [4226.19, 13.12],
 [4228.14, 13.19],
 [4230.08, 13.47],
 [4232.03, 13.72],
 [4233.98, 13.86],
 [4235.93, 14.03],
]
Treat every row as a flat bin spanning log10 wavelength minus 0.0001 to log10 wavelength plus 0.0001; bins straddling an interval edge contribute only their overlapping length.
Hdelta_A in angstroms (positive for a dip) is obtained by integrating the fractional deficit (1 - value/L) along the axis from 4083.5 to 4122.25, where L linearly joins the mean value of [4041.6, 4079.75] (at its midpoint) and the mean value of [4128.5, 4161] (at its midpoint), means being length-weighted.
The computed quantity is 1.0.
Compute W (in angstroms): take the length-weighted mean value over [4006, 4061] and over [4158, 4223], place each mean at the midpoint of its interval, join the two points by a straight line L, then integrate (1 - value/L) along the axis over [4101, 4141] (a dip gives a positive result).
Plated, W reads 2.42 angstroms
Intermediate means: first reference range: 13.4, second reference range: 13.3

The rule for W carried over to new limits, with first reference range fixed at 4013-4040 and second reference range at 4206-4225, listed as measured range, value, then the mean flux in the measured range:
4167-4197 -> 0.75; 13.1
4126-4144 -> 0.89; 12.8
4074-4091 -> -0.42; 13.7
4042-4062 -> 0.30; 13.2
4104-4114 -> 1.12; 11.9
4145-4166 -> 0.47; 13.1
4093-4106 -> 1.46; 11.9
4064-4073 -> -0.22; 13.7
